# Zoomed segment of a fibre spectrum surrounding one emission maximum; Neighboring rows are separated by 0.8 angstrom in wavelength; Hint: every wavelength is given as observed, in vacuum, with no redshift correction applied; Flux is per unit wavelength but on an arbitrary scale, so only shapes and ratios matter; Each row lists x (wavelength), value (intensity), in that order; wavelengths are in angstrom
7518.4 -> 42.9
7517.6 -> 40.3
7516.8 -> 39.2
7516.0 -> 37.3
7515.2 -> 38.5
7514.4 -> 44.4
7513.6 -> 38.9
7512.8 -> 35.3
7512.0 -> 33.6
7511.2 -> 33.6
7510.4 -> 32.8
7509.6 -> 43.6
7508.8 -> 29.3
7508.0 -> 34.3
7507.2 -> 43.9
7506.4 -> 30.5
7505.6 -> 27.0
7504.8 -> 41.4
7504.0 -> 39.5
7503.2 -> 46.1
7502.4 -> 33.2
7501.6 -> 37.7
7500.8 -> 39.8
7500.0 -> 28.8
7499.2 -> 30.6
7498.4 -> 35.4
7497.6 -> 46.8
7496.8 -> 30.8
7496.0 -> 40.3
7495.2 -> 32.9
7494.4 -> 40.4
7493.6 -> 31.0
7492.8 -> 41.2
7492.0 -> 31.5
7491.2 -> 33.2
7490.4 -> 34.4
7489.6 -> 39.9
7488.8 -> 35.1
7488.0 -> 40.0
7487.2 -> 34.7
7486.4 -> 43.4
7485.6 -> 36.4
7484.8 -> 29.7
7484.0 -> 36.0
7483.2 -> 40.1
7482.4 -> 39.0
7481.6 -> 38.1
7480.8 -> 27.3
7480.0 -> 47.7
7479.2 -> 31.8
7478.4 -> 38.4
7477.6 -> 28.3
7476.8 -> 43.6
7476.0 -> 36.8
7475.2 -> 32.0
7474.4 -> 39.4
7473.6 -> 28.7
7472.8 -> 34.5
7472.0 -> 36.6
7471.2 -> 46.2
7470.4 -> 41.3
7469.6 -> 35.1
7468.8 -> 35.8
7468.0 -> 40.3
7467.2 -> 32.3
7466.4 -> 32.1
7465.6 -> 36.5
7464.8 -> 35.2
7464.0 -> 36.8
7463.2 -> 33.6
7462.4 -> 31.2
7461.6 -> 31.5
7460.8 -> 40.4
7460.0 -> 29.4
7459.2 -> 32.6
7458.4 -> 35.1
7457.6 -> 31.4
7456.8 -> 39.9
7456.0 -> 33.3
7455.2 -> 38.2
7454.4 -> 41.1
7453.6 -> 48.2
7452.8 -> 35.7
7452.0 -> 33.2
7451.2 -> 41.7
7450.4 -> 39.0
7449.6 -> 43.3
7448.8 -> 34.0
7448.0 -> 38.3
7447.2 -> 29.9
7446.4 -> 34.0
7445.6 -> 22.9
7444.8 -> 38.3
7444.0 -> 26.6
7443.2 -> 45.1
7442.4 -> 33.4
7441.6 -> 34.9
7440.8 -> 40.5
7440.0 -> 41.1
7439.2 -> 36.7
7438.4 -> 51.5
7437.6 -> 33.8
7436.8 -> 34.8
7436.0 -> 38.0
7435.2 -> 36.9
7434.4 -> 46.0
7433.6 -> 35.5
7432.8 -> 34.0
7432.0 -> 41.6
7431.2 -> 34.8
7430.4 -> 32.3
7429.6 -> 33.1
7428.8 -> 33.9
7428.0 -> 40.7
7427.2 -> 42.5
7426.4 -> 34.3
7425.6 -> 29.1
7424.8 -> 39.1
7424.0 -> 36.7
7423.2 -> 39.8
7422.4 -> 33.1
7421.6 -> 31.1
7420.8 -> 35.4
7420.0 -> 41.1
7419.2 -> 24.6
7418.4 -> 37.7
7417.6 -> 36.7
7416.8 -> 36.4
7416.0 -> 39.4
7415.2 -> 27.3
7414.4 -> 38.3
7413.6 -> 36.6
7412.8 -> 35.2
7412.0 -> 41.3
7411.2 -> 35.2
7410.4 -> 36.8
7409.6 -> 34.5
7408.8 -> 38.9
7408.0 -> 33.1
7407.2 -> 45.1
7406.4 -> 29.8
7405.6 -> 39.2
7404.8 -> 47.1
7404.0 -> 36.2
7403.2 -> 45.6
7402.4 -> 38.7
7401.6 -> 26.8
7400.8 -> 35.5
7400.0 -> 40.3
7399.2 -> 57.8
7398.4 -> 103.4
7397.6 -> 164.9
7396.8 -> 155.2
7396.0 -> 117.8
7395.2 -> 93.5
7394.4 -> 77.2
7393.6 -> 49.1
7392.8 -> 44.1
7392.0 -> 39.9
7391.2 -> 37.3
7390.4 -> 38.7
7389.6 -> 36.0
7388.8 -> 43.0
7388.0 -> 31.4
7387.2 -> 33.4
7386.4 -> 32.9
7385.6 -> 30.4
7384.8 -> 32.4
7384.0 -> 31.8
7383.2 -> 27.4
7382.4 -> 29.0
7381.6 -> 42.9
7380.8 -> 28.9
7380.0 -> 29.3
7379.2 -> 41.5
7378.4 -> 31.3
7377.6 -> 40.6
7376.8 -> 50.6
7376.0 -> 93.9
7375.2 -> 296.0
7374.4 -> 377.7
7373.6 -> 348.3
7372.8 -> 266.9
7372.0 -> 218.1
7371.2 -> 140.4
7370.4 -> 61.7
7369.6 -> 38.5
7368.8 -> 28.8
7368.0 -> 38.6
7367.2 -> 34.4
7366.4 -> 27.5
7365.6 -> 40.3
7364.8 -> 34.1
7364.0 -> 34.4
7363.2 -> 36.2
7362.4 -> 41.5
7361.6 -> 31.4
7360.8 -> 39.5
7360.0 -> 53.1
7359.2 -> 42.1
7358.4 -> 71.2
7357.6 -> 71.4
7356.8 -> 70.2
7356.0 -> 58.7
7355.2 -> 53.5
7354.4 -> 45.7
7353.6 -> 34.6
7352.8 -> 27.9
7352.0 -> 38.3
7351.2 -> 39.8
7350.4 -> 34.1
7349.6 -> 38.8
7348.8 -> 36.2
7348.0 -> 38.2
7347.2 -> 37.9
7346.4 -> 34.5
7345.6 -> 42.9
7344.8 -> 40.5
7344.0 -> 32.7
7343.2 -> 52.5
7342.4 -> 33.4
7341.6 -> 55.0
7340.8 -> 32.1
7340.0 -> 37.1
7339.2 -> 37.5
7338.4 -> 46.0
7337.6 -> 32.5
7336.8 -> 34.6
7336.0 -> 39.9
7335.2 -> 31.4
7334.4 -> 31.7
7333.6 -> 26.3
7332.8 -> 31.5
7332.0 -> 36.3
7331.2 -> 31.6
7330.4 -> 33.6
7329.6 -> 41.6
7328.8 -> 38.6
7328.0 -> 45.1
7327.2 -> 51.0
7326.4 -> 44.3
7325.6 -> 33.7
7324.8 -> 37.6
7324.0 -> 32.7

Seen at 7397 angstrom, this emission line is [N II] 6583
